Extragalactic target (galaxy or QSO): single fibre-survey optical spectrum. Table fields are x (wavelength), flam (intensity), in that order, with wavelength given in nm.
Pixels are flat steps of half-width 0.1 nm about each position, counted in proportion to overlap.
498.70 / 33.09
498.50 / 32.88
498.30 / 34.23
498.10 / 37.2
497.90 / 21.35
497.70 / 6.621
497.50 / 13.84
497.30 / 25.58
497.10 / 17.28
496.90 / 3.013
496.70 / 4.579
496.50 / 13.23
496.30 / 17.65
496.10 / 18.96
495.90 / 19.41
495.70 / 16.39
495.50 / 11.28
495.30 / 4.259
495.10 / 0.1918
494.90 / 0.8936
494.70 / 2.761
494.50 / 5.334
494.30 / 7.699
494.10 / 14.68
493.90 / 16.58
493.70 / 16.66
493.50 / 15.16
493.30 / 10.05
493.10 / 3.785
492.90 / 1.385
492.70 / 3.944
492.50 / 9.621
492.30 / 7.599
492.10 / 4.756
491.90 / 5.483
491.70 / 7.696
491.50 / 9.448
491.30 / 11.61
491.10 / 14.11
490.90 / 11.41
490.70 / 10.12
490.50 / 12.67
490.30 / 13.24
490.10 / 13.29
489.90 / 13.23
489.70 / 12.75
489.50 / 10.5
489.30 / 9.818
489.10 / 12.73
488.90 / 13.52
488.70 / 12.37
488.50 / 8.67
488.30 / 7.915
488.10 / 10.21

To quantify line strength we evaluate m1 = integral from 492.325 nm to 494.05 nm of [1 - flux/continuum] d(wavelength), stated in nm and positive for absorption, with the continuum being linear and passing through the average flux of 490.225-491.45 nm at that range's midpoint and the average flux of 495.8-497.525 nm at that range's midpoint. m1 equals 0.47 nm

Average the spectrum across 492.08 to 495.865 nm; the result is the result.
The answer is 8.32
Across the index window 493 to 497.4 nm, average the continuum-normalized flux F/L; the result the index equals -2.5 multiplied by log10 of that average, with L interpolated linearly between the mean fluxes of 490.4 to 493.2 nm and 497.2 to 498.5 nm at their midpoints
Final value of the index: 0.44 mag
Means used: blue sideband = 8.12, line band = 11.2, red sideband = 23.9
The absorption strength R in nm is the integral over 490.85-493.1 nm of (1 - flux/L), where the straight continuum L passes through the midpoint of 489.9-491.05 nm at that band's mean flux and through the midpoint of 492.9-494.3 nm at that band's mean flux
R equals 0.82 nm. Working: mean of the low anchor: 12.3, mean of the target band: 7.65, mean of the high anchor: 11.6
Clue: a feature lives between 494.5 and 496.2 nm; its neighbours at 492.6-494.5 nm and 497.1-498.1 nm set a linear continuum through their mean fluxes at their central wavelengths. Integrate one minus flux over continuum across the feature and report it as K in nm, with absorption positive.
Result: 0.646 nm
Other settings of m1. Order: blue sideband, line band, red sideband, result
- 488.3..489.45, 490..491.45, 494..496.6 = -0.190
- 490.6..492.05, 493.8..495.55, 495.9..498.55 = 0.907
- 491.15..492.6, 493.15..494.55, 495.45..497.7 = -0.196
